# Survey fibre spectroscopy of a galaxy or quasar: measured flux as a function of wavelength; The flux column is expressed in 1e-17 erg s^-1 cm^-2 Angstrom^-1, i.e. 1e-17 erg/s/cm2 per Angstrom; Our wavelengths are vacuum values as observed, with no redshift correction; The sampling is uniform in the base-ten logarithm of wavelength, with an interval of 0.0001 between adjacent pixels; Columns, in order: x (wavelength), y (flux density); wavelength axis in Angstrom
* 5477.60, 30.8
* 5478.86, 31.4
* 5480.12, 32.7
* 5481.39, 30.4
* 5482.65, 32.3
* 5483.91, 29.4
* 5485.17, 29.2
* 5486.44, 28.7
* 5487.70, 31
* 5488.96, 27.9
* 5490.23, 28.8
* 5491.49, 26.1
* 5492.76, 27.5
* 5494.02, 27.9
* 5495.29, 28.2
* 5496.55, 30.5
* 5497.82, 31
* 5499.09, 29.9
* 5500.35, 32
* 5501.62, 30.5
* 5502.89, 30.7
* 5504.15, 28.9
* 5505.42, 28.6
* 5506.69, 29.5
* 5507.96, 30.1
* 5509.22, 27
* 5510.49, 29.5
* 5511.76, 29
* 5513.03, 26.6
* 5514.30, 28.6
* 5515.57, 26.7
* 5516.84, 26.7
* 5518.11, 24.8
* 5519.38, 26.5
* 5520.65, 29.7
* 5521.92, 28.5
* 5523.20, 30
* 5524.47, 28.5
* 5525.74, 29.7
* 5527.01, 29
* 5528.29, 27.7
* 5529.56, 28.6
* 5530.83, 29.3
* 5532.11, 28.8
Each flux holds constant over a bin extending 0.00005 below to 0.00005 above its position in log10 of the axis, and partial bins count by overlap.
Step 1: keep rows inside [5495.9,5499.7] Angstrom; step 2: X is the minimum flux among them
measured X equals 29.9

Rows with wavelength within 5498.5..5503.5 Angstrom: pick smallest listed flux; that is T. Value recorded 29.9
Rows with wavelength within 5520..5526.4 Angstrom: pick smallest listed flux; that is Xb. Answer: 28.5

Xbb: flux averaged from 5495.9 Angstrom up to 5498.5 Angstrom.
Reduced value 30.7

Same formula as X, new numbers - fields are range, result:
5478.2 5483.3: 30.4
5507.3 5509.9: 27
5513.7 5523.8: 24.8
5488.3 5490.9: 27.9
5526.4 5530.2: 27.7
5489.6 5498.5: 26.1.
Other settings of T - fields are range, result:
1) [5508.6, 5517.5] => 26.6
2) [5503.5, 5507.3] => 28.6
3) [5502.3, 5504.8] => 28.9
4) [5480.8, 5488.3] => 28.7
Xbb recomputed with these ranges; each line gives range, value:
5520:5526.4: 29.3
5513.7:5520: 26.7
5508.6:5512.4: 28.5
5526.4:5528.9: 28.3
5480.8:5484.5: 30.8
